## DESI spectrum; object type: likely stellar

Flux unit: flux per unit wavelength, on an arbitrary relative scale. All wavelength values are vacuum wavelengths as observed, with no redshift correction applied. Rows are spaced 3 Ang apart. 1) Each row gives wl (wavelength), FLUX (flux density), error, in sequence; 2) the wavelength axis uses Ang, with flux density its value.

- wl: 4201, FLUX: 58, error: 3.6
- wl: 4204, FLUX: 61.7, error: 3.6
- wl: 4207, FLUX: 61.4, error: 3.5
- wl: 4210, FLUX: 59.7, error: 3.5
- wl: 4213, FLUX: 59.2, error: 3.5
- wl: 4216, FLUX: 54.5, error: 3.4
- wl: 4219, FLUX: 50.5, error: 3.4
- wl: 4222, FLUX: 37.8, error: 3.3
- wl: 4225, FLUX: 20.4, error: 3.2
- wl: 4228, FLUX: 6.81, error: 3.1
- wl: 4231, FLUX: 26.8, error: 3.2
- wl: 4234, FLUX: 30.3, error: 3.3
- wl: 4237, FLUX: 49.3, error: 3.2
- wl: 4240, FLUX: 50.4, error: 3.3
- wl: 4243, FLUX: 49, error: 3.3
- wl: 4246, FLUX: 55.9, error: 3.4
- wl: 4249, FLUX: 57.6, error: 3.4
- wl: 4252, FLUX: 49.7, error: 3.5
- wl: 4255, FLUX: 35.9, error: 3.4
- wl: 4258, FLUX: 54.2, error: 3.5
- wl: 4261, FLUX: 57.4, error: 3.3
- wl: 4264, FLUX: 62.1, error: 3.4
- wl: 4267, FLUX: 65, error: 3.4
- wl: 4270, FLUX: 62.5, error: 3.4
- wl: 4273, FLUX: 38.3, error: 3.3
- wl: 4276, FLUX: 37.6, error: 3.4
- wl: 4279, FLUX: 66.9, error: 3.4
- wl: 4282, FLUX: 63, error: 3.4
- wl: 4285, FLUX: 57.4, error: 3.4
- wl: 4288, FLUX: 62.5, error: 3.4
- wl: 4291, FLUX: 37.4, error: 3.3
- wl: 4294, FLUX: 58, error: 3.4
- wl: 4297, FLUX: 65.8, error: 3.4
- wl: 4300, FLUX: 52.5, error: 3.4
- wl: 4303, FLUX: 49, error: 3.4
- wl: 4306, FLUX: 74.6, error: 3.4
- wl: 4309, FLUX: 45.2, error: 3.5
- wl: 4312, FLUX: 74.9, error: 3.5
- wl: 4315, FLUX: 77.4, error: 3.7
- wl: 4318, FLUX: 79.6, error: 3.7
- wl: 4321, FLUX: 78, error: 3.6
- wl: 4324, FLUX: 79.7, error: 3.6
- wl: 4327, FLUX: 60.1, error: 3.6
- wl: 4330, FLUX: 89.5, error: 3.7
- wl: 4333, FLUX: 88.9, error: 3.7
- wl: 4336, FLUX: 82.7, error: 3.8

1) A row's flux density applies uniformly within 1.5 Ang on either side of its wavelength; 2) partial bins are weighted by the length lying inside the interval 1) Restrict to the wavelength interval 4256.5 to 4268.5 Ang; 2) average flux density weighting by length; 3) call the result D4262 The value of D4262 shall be 59.7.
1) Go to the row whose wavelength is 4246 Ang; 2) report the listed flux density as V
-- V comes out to 55.9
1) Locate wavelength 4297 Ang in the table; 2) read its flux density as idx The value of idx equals 65.8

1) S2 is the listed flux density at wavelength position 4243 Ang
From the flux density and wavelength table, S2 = 49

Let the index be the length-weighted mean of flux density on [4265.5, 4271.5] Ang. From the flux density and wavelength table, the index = 63.8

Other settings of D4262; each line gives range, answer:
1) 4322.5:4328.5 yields 69.9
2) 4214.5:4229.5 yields 34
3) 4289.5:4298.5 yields 53.7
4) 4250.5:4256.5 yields 42.8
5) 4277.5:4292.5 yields 57.4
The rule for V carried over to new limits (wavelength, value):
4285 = 57.4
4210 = 59.7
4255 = 35.9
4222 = 37.8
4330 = 89.5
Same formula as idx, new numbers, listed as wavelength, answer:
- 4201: 58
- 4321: 78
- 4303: 49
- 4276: 37.6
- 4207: 61.4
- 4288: 62.5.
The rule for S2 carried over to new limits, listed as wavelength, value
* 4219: 50.5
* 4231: 26.8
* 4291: 37.4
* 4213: 59.2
